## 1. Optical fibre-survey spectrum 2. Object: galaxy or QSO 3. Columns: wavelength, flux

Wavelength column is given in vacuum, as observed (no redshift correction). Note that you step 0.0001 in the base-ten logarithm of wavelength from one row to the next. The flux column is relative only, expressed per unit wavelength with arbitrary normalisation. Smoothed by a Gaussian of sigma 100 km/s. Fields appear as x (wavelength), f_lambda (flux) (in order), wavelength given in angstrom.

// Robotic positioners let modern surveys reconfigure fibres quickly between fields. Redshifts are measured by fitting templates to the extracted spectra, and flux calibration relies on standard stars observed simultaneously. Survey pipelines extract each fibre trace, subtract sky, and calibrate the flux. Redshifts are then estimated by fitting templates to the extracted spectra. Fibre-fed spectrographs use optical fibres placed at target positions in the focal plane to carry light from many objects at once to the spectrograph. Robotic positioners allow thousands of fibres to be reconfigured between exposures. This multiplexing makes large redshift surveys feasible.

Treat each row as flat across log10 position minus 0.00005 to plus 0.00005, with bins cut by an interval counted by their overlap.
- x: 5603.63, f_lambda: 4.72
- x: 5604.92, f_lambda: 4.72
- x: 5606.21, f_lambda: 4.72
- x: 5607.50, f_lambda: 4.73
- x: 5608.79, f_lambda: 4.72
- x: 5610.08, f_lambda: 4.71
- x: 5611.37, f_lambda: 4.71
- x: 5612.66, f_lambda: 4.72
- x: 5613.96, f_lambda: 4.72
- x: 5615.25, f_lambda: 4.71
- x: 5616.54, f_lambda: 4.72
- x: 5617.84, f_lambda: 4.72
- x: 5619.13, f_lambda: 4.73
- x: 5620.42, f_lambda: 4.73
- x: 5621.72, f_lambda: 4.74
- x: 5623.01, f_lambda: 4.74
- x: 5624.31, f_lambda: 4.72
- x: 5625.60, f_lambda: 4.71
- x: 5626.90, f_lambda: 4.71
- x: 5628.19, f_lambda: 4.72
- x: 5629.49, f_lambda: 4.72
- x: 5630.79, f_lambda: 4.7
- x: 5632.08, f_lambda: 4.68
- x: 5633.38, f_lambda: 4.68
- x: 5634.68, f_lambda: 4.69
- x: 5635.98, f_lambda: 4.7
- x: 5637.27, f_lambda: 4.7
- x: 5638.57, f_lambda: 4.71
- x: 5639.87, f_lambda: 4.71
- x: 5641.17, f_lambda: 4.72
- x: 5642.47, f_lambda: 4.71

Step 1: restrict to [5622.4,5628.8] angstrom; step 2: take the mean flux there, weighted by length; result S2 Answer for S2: 4.72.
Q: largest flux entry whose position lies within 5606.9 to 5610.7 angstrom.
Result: 4.73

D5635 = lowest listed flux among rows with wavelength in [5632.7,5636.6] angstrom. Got 4.68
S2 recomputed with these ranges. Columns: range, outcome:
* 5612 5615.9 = 4.72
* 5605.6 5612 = 4.72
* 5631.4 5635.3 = 4.68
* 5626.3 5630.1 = 4.72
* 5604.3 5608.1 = 4.73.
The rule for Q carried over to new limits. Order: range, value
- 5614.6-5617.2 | 4.72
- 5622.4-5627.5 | 4.74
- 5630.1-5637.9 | 4.7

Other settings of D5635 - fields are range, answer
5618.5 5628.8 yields 4.71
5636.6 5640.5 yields 4.7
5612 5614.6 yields 4.72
